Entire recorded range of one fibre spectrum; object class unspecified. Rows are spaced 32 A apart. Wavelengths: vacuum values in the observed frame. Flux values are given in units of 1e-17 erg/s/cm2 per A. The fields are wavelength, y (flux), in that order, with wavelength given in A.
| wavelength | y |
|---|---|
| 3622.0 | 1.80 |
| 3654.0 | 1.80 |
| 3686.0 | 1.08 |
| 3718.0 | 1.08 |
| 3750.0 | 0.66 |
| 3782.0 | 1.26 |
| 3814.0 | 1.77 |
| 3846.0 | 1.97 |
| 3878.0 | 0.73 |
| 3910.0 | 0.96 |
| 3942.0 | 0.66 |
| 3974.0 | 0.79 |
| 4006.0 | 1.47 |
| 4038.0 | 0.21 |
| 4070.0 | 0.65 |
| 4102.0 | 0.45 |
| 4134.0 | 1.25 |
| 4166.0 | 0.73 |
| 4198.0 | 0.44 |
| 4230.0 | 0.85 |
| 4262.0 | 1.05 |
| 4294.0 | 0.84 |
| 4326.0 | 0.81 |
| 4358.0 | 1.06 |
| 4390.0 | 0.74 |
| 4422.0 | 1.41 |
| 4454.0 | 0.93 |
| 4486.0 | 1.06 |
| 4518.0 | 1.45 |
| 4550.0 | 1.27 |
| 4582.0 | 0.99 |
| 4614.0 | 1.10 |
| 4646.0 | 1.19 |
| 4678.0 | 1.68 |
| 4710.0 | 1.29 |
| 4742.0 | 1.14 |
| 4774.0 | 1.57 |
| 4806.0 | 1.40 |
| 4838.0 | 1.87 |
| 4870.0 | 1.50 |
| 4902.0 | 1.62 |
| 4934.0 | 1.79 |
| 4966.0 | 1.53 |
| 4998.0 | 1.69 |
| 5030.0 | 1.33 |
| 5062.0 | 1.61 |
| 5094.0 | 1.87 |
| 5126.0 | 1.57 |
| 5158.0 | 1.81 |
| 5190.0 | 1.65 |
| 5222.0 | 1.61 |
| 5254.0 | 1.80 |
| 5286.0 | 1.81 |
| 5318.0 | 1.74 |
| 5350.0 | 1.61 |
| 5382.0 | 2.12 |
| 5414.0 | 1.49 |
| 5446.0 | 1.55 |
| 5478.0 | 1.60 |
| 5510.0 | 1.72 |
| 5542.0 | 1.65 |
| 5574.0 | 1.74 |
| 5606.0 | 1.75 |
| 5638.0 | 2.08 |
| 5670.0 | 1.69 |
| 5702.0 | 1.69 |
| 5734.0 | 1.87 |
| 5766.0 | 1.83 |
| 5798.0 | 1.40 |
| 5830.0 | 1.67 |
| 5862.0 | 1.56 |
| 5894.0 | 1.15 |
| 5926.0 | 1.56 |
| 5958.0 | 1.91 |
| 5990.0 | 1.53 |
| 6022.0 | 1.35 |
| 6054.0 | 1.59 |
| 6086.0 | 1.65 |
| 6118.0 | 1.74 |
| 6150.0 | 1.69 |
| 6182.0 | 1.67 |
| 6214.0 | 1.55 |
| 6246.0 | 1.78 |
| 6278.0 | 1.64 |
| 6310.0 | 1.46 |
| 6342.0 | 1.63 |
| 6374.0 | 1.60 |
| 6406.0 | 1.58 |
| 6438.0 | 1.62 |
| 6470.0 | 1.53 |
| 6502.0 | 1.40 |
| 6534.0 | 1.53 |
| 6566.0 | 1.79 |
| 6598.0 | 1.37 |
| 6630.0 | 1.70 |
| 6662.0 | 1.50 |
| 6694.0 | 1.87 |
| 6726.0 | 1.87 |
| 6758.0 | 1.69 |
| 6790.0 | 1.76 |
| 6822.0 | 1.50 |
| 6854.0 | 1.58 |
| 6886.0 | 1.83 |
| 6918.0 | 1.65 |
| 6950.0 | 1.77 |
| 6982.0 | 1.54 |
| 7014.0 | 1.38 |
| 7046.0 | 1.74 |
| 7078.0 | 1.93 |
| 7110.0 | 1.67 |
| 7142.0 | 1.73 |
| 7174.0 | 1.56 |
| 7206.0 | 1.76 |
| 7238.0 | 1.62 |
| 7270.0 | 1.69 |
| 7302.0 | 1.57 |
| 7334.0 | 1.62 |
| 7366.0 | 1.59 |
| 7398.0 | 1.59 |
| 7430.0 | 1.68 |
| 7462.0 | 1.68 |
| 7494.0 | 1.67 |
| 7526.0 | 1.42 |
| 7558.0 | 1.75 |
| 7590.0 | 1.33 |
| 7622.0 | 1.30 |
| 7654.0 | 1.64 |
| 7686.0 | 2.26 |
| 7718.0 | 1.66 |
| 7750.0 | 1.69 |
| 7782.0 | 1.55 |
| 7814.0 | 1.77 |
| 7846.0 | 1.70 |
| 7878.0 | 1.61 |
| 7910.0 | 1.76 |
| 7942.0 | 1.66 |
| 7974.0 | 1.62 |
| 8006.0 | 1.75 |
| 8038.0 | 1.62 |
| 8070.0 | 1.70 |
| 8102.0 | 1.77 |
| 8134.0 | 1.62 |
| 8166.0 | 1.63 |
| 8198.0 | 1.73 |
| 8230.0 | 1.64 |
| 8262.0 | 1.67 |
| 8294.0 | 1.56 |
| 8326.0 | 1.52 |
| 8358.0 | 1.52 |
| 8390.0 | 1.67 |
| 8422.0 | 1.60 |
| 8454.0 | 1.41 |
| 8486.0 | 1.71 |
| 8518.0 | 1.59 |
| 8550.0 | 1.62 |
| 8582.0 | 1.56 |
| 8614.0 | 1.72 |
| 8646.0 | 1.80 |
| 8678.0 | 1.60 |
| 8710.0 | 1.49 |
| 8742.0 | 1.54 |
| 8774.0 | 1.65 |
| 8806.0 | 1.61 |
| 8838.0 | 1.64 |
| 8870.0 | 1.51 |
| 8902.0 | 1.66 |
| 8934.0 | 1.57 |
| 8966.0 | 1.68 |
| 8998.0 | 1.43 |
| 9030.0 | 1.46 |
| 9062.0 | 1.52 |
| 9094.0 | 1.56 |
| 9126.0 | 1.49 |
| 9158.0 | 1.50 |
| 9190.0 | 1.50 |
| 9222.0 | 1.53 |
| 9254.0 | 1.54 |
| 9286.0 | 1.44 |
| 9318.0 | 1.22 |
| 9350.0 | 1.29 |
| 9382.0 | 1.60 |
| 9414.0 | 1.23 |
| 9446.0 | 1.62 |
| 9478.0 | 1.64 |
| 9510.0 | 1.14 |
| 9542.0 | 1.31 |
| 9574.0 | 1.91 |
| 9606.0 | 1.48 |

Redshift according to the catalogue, 0.169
